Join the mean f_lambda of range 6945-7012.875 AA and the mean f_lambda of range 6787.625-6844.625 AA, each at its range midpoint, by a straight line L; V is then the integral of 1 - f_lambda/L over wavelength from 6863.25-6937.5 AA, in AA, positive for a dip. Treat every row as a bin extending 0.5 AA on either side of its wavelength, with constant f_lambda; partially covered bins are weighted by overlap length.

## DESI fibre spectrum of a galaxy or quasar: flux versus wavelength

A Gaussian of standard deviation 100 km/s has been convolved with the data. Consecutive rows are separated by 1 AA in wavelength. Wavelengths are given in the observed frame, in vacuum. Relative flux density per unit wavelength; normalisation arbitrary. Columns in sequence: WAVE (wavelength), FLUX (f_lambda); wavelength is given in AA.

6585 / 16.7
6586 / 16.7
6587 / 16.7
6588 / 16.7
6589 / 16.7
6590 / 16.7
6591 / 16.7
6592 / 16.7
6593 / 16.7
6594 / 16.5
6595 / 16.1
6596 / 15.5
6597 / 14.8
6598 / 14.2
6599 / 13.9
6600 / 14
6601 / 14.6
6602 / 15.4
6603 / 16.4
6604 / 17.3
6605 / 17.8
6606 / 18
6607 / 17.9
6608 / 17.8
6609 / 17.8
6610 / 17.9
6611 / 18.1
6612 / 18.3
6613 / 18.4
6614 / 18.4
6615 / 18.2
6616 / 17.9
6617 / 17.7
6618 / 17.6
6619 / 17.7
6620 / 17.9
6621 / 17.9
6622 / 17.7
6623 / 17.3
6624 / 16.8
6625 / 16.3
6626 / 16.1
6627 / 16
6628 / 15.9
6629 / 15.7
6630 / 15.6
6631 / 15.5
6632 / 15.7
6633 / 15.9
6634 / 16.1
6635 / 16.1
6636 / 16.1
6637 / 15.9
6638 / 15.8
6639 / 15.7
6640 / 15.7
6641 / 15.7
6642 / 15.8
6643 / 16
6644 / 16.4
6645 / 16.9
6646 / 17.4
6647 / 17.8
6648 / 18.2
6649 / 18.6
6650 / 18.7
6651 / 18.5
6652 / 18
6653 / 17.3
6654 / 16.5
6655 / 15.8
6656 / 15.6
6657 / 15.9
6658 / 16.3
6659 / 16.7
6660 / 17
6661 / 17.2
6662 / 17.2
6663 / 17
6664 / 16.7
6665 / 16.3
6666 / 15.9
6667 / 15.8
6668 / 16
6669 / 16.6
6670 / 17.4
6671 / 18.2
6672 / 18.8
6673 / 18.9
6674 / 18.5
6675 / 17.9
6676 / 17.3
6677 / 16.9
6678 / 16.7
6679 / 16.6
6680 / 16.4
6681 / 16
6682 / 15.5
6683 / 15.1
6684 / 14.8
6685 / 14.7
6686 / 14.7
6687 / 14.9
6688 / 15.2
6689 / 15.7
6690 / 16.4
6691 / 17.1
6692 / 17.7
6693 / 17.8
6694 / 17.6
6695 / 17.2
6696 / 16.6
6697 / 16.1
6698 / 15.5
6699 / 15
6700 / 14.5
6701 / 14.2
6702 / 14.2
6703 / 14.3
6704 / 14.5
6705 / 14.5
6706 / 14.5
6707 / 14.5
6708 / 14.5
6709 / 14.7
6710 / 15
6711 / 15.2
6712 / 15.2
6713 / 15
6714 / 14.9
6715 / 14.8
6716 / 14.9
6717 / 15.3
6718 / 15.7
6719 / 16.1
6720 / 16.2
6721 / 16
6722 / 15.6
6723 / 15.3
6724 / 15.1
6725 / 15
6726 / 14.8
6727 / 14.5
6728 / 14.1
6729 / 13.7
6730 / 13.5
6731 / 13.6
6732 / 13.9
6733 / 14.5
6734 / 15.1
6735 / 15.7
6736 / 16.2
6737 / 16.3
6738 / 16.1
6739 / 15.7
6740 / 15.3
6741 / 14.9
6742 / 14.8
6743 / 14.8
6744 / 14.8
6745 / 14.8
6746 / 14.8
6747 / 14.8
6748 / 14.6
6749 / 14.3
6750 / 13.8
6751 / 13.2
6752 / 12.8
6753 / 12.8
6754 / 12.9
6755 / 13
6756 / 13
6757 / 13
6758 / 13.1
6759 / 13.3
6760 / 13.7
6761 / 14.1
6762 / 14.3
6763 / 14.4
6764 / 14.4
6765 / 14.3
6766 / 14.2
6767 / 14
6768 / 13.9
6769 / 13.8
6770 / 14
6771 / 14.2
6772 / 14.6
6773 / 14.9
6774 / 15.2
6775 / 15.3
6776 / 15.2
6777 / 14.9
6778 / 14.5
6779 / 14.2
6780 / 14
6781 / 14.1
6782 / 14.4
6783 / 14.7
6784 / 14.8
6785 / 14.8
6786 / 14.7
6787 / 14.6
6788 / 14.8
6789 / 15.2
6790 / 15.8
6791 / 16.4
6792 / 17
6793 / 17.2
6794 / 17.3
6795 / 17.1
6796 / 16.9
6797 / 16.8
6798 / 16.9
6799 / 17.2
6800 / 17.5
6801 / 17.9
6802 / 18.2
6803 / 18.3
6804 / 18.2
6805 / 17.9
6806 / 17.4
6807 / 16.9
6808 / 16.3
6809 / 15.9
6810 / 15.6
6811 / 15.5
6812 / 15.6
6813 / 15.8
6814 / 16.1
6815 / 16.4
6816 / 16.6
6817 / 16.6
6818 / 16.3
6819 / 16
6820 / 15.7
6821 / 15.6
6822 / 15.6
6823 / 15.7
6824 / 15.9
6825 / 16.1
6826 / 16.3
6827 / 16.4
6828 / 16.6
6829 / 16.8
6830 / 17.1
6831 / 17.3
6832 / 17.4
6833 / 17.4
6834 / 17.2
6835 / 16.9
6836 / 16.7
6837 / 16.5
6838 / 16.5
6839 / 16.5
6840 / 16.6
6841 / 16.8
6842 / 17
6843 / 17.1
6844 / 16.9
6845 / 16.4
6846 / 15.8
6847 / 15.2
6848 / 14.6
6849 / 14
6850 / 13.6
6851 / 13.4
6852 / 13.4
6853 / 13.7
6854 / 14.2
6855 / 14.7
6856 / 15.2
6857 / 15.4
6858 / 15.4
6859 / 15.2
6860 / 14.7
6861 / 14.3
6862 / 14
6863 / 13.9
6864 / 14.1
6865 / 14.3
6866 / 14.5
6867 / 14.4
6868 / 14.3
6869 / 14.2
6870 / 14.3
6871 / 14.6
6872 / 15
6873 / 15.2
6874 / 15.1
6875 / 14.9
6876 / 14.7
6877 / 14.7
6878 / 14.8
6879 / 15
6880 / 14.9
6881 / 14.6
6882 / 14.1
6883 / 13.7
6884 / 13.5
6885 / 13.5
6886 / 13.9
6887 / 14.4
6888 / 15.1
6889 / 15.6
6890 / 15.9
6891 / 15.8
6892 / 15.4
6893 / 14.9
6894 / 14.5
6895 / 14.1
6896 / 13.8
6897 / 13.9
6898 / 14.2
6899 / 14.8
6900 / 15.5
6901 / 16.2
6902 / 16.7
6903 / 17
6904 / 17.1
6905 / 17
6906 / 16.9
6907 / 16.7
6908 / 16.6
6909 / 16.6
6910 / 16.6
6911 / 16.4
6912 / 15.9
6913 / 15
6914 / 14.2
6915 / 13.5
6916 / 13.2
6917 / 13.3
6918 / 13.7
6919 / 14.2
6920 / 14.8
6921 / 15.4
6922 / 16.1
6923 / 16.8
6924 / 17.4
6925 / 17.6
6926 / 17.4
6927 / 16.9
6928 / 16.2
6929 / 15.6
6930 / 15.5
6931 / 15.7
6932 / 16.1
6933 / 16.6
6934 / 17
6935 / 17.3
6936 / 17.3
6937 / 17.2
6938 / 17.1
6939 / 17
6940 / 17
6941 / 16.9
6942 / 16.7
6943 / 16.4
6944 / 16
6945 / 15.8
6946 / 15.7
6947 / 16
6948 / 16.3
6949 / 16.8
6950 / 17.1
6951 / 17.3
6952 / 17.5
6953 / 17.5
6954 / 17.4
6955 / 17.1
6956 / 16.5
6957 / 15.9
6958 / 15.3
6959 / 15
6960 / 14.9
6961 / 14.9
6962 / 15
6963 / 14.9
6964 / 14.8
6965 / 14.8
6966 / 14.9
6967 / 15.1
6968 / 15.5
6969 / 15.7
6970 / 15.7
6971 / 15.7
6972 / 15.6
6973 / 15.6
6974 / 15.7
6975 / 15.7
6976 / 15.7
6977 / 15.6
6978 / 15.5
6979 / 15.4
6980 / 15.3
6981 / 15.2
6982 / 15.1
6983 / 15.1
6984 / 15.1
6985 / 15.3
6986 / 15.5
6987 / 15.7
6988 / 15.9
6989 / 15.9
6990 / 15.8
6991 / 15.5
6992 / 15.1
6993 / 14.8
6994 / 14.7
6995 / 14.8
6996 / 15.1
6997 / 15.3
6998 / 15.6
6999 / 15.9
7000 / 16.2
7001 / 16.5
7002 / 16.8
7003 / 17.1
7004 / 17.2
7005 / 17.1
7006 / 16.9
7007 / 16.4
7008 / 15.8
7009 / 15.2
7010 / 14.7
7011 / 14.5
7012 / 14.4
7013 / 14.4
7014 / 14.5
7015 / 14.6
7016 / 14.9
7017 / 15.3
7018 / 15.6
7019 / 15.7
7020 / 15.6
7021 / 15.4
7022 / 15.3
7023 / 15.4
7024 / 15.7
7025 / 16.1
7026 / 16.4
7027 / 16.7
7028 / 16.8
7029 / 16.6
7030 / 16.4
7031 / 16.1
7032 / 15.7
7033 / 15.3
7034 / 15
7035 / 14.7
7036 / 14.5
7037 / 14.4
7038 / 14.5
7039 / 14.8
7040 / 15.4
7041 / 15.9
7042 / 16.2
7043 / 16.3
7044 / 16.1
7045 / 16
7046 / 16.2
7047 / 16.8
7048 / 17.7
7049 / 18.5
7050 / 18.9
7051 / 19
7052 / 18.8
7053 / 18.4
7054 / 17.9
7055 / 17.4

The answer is 3.9 AA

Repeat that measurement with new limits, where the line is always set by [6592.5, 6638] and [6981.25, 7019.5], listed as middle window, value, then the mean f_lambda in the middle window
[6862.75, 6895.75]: 2.65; 14.6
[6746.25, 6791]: 5.45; 14.2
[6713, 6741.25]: 2.11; 15.1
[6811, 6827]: 0.04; 16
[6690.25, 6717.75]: 1.67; 15.4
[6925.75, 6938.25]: -0.68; 16.6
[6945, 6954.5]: -0.68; 16.8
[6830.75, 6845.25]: -0.80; 16.9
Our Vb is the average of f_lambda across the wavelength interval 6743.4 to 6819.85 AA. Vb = 15.2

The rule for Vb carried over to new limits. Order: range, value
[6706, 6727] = 15.2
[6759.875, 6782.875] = 14.4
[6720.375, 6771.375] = 14.4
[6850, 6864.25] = 14.4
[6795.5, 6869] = 16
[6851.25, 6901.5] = 14.6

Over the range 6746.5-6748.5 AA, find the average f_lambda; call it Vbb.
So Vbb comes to 14.7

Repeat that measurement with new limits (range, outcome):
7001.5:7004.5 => 17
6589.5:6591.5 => 16.7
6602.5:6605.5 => 17.2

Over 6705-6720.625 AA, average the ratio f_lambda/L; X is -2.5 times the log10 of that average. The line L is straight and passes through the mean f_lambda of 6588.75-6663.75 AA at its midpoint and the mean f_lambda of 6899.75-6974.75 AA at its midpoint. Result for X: 0.10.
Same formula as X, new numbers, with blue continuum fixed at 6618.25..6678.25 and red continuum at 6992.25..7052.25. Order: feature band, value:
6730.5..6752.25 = 0.12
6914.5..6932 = 0.04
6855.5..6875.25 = 0.11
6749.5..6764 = 0.23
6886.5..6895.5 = 0.08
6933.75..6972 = -0.01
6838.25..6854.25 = 0.07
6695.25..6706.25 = 0.12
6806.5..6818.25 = 0.02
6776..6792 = 0.11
